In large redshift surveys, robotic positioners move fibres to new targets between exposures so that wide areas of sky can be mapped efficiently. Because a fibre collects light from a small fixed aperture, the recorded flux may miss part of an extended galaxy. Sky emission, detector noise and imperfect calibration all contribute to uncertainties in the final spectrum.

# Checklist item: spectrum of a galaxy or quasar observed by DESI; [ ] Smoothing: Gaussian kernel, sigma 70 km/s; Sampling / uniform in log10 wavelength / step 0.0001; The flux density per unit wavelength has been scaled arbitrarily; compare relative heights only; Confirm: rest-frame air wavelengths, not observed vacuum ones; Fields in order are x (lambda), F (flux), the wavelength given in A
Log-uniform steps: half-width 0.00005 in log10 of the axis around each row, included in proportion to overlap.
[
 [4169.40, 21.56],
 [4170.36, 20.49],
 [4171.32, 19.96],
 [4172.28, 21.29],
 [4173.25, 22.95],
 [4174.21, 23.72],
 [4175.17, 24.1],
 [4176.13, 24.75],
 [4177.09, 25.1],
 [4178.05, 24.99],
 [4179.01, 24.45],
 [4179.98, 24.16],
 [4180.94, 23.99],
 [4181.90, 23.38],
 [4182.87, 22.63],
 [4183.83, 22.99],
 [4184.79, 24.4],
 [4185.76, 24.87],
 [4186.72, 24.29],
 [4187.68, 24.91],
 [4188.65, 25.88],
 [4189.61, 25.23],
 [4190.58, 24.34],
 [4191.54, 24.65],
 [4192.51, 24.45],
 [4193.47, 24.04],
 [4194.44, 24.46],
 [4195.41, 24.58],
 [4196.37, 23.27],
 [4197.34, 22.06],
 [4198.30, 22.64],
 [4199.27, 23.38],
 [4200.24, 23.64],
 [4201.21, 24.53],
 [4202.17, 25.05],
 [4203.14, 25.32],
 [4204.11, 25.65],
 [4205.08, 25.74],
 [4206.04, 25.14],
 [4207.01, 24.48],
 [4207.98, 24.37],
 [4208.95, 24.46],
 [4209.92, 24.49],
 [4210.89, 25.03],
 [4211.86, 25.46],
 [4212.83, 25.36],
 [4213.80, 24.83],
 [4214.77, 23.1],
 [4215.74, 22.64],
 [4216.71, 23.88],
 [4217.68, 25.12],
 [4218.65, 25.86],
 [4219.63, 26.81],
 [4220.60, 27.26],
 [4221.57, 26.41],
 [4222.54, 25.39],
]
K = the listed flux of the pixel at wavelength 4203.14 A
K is 25.32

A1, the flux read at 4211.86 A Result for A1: 25.46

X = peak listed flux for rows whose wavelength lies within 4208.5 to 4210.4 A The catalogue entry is 24.49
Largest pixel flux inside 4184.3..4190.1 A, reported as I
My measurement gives 25.88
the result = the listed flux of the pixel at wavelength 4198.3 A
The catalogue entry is 22.64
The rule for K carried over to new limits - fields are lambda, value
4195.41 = 24.58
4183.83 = 22.99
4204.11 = 25.65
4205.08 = 25.74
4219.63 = 26.81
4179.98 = 24.16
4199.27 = 23.38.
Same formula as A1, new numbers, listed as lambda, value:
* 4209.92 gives 24.49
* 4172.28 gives 21.29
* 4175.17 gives 24.1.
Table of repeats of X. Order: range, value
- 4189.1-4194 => 25.23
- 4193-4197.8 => 24.58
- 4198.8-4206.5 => 25.74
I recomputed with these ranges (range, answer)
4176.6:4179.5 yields 25.1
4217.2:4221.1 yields 27.26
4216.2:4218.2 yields 25.12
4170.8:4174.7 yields 23.72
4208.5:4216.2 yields 25.46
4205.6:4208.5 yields 25.14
